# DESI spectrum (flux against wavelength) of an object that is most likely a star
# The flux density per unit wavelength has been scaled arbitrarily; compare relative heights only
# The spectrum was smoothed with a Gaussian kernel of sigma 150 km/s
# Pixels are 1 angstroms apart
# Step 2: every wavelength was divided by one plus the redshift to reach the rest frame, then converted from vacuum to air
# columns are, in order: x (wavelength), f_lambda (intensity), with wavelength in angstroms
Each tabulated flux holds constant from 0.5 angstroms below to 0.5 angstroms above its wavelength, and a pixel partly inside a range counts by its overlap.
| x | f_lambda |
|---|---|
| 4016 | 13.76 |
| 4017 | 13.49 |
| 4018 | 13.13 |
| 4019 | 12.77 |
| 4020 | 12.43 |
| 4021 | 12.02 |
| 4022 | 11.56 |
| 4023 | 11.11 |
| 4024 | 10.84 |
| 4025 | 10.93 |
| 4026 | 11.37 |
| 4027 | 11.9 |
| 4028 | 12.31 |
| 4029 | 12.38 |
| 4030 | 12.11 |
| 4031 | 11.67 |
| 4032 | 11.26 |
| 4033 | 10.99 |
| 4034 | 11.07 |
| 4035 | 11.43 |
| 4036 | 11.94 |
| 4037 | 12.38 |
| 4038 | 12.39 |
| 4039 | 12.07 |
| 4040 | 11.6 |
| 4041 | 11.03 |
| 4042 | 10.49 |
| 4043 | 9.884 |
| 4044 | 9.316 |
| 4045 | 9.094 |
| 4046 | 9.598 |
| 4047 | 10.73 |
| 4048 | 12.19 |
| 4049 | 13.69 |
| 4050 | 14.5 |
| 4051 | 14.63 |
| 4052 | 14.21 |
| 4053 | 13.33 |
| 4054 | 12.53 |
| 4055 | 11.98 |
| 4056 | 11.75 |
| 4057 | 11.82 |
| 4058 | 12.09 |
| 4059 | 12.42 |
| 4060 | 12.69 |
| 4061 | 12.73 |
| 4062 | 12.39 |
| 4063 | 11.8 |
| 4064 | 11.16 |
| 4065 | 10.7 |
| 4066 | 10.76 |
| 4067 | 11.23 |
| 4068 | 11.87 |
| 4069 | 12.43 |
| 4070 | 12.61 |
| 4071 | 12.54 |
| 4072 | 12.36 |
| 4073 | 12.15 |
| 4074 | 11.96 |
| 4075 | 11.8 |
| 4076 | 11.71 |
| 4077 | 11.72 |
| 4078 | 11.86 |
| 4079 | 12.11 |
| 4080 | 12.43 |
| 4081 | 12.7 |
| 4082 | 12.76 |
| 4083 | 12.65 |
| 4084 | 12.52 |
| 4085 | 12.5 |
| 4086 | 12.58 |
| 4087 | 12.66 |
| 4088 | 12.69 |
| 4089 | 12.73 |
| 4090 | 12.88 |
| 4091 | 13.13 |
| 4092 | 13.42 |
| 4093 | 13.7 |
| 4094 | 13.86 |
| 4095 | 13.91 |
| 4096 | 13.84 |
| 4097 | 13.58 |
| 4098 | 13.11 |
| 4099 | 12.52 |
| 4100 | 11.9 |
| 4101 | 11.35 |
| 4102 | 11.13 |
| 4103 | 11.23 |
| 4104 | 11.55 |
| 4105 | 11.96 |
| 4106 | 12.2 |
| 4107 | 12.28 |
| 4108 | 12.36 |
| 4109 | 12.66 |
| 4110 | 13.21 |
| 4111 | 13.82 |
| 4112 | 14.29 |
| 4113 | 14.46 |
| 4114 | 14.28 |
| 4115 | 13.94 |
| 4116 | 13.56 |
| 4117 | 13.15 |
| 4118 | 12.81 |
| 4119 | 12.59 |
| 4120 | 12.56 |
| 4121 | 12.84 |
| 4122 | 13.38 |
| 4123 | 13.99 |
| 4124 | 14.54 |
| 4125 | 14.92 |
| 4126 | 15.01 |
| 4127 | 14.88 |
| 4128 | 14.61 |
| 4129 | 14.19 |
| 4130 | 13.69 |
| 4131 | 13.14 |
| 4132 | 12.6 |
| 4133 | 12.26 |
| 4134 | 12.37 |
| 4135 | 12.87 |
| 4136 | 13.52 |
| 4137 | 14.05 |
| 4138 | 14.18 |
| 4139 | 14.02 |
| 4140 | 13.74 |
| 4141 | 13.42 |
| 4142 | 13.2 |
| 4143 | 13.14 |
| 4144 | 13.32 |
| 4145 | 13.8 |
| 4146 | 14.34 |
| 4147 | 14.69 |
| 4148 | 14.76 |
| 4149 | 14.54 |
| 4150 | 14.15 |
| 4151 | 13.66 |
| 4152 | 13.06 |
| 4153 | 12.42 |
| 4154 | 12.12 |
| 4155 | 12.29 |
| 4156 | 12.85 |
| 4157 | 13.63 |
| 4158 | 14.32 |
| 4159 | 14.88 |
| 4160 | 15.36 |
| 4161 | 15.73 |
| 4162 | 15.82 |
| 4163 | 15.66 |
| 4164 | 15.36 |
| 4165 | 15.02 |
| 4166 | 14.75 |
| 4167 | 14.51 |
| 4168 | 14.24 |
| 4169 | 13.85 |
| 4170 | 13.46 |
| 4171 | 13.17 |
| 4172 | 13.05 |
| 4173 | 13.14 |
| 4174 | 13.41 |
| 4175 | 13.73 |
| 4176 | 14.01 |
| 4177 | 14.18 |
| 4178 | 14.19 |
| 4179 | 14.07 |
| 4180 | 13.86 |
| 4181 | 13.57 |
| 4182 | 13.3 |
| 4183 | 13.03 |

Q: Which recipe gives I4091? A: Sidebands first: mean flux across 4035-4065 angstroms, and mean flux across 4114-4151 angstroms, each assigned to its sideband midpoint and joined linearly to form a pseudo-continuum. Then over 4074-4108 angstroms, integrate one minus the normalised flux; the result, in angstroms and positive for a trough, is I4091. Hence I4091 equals 0.8 angstroms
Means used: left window 11.9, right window 13.7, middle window 12.5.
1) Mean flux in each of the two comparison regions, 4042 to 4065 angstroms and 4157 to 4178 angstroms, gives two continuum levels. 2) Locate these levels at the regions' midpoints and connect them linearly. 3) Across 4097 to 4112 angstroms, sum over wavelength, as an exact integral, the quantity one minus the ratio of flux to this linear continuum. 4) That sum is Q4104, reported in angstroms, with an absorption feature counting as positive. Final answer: 0.8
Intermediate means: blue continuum 12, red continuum 14.4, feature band 12.3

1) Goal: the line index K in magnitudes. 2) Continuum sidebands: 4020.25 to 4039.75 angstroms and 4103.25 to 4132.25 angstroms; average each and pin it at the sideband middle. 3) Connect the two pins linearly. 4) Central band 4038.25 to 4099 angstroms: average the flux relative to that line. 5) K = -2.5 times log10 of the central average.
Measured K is 0.02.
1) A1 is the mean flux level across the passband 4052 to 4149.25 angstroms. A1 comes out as 12.9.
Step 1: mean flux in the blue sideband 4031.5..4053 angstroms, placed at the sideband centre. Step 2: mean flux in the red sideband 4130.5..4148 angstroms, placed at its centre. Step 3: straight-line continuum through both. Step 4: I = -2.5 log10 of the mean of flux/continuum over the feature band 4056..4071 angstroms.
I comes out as 0.014 mag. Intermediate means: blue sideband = 11.7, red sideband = 13.5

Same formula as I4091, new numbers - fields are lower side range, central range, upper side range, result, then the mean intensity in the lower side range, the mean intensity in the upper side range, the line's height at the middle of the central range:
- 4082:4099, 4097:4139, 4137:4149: 1.0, 13.1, 13.9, 13.5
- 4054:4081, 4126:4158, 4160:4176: 0.4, 12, 14.3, 13.7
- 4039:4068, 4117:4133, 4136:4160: -0.5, 11.8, 13.7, 13.2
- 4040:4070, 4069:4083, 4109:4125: 0.2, 11.8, 13.6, 12.4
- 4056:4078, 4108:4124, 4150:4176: -0.6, 11.9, 14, 13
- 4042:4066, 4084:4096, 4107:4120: -0.3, 11.9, 13.4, 12.8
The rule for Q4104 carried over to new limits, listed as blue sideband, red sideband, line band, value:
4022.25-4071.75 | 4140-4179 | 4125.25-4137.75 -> -0.2 angstroms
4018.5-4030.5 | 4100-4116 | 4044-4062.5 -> -0.2 angstroms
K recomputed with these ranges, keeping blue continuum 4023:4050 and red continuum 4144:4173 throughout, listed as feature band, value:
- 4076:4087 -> 0.002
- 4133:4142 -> 0.016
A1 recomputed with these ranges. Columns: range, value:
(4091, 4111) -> 12.7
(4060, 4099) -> 12.5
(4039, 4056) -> 11.8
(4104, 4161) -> 13.6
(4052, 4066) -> 12.1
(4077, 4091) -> 12.5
